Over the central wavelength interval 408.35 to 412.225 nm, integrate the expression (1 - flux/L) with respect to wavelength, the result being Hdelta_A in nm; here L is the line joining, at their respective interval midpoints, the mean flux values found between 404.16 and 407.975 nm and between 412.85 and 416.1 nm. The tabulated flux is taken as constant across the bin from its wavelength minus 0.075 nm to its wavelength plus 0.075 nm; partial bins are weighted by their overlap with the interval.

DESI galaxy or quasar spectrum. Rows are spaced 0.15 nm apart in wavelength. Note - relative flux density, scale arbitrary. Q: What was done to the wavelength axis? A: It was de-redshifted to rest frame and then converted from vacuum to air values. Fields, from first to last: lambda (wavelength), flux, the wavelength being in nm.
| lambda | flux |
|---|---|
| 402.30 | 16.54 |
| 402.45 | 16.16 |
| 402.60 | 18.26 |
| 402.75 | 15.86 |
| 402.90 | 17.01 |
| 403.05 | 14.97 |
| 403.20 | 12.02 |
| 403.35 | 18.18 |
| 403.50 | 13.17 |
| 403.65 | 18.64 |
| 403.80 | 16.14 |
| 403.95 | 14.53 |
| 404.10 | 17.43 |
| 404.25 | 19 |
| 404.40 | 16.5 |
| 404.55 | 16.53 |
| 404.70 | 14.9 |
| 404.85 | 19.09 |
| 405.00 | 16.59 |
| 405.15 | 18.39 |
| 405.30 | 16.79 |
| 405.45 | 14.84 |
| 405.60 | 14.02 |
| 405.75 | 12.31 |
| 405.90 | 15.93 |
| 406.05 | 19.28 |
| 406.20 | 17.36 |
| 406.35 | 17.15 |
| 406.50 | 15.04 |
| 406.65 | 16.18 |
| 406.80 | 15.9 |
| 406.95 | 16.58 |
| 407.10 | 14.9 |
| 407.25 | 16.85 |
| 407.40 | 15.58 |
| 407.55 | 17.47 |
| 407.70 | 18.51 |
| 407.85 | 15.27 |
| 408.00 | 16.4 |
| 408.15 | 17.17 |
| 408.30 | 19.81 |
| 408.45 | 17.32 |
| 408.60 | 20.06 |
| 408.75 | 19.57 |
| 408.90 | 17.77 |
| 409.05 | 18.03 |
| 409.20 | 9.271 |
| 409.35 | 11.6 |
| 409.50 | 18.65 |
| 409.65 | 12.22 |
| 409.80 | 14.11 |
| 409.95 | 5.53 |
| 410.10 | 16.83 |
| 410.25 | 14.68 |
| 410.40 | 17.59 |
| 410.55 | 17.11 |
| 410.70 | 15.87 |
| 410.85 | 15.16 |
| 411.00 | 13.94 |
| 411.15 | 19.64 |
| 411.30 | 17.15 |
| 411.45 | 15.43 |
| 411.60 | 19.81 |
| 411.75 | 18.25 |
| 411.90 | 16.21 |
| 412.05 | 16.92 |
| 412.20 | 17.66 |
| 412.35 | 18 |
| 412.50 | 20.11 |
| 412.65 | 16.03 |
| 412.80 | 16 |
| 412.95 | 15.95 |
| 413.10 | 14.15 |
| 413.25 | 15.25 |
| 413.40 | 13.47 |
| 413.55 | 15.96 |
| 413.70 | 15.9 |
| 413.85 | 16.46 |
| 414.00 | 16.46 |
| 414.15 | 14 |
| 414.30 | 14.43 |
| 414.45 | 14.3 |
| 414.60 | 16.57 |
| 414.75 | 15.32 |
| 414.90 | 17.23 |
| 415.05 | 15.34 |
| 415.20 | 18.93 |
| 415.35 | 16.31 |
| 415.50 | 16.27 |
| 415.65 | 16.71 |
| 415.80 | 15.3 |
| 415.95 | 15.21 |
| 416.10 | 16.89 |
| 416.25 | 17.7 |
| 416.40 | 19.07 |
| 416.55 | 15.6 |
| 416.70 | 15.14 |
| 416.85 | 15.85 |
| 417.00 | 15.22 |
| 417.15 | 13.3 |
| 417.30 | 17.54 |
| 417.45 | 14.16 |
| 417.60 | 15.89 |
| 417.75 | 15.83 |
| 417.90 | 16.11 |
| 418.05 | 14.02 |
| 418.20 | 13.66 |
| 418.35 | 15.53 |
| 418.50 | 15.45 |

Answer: 0.01 nm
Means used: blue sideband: 16.4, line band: 16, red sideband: 15.7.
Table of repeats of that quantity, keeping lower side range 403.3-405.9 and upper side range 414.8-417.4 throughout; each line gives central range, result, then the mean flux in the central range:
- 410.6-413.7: -0.05 nm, 16.5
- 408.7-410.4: 0.19 nm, 14.5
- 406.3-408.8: -0.11 nm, 17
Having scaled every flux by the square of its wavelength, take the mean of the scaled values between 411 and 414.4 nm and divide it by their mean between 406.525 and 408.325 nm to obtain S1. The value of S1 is 1.02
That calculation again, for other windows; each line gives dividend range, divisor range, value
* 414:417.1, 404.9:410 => 1.04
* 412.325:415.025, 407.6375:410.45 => 1.03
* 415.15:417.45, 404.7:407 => 1.05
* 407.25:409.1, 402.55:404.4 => 1.12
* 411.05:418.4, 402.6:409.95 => 1.04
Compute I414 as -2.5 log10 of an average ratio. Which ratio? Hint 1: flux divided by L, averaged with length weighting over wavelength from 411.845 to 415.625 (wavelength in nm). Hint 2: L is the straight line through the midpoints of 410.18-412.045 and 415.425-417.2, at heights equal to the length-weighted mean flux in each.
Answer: 0.018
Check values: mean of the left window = 16.7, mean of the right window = 16.1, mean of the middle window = 16.1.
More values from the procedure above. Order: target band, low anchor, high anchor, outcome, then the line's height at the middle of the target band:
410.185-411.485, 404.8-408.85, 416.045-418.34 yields 0.00 mag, 16.4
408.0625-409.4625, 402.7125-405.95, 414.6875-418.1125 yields -0.05 mag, 16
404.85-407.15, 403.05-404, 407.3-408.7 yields 0.03 mag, 16.6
